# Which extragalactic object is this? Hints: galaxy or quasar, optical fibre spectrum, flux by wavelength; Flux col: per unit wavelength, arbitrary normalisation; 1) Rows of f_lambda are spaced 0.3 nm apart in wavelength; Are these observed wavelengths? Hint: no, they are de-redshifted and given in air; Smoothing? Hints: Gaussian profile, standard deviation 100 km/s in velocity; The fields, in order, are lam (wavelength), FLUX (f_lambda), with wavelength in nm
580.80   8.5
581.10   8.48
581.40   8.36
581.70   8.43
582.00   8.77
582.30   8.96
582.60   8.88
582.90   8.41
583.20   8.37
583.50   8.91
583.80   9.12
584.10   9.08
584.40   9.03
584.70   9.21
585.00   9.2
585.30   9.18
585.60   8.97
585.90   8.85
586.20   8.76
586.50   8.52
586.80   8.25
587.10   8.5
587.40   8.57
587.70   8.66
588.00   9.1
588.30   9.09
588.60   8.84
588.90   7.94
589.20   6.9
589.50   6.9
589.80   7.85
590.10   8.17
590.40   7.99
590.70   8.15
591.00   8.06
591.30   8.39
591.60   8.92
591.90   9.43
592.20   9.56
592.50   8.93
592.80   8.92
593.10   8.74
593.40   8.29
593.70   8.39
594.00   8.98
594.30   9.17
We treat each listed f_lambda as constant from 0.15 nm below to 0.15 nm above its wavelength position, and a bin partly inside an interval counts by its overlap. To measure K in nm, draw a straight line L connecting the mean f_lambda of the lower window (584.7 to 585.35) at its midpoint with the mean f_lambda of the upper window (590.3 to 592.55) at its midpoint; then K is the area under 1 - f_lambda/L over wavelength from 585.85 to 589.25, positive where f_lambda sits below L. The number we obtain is 0.17 nm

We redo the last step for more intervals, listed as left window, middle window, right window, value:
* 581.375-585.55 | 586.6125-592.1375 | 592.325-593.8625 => 0.26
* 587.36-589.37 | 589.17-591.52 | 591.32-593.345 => 0.23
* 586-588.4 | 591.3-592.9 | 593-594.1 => -0.09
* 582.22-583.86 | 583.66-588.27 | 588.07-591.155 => -0.25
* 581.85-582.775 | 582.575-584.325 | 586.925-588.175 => 0.01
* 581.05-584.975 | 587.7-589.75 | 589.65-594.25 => 0.12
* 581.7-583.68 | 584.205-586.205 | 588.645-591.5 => -0.15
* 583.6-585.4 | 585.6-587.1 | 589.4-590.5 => 0.01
